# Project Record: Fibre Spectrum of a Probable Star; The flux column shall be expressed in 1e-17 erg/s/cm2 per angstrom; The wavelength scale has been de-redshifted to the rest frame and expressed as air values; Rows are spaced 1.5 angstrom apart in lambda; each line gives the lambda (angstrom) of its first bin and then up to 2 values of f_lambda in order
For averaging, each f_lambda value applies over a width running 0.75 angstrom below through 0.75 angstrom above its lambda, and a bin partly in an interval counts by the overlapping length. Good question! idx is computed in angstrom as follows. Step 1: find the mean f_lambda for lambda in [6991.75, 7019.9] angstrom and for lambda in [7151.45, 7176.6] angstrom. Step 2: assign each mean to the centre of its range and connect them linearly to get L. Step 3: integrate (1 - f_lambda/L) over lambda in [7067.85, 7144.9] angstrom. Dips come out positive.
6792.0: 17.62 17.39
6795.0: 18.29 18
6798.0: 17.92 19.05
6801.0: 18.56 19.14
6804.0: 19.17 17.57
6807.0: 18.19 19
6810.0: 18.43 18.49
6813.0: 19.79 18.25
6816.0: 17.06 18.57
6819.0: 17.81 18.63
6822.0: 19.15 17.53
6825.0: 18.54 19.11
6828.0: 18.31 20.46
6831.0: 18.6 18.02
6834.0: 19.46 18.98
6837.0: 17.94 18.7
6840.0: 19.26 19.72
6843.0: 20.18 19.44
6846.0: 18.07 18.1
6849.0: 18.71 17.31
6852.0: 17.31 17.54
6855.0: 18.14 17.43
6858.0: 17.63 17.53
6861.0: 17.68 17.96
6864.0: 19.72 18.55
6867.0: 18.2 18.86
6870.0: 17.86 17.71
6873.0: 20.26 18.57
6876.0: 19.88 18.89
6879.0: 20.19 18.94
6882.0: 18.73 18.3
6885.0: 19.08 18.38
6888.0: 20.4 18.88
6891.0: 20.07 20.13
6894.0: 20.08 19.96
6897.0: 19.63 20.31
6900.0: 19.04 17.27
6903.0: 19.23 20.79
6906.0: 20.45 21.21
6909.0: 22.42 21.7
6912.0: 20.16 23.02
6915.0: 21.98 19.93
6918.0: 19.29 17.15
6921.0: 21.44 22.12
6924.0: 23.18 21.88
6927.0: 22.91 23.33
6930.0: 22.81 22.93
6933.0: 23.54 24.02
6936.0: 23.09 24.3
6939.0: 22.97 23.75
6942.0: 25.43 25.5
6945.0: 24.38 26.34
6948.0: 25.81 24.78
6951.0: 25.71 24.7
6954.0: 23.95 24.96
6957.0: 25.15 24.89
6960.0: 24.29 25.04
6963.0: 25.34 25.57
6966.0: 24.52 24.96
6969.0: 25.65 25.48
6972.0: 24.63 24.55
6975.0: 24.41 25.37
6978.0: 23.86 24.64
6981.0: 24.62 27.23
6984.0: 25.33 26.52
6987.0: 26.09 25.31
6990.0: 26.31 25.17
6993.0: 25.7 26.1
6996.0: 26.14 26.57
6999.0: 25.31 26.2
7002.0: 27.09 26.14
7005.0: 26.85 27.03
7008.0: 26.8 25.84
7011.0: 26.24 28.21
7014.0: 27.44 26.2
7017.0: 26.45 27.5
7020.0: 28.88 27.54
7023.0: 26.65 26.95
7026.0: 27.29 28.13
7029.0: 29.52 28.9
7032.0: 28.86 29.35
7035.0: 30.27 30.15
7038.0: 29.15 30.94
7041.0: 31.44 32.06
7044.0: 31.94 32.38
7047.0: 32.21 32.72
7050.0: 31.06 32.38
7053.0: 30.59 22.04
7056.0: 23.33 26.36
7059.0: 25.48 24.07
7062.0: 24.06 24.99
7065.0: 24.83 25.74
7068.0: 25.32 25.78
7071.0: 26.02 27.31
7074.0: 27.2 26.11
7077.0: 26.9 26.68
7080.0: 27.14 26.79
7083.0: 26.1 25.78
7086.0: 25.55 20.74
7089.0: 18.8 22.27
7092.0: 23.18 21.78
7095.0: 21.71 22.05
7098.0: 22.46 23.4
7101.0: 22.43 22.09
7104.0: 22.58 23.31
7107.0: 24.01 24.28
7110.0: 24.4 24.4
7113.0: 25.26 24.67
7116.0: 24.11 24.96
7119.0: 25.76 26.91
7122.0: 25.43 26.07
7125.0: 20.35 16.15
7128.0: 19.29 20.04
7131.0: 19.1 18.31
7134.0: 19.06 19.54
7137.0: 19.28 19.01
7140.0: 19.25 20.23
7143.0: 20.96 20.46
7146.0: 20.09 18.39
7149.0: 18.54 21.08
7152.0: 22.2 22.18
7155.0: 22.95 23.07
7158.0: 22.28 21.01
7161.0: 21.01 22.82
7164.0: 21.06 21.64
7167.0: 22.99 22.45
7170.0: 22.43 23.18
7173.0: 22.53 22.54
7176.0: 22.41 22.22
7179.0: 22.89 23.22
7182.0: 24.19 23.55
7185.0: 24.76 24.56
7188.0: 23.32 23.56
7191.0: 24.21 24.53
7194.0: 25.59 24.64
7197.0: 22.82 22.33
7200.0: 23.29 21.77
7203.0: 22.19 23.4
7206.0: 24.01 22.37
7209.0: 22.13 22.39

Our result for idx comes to 2.56 angstrom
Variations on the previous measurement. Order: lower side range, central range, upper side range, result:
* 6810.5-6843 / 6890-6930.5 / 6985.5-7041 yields 3.3 angstrom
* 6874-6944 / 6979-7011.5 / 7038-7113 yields -3.5 angstrom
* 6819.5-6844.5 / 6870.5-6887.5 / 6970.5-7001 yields 1.6 angstrom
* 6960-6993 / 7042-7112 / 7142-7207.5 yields -4.9 angstrom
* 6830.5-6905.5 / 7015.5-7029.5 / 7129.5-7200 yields -4.9 angstrom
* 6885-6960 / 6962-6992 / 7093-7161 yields -4.4 angstrom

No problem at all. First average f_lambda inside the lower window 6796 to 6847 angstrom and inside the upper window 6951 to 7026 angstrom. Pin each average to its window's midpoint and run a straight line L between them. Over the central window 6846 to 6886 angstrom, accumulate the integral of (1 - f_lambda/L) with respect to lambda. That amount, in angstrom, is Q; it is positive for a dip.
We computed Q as 4.2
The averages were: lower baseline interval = 18.7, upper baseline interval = 25.9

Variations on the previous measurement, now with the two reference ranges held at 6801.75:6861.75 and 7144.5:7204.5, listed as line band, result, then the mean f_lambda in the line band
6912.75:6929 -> -1.6 angstrom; 21.4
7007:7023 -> -5.0 angstrom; 27.1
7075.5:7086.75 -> -2.6 angstrom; 26.4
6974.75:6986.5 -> -2.9 angstrom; 25.3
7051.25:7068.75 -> -3.6 angstrom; 25.6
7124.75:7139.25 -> 2.0 angstrom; 19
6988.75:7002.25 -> -3.7 angstrom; 26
